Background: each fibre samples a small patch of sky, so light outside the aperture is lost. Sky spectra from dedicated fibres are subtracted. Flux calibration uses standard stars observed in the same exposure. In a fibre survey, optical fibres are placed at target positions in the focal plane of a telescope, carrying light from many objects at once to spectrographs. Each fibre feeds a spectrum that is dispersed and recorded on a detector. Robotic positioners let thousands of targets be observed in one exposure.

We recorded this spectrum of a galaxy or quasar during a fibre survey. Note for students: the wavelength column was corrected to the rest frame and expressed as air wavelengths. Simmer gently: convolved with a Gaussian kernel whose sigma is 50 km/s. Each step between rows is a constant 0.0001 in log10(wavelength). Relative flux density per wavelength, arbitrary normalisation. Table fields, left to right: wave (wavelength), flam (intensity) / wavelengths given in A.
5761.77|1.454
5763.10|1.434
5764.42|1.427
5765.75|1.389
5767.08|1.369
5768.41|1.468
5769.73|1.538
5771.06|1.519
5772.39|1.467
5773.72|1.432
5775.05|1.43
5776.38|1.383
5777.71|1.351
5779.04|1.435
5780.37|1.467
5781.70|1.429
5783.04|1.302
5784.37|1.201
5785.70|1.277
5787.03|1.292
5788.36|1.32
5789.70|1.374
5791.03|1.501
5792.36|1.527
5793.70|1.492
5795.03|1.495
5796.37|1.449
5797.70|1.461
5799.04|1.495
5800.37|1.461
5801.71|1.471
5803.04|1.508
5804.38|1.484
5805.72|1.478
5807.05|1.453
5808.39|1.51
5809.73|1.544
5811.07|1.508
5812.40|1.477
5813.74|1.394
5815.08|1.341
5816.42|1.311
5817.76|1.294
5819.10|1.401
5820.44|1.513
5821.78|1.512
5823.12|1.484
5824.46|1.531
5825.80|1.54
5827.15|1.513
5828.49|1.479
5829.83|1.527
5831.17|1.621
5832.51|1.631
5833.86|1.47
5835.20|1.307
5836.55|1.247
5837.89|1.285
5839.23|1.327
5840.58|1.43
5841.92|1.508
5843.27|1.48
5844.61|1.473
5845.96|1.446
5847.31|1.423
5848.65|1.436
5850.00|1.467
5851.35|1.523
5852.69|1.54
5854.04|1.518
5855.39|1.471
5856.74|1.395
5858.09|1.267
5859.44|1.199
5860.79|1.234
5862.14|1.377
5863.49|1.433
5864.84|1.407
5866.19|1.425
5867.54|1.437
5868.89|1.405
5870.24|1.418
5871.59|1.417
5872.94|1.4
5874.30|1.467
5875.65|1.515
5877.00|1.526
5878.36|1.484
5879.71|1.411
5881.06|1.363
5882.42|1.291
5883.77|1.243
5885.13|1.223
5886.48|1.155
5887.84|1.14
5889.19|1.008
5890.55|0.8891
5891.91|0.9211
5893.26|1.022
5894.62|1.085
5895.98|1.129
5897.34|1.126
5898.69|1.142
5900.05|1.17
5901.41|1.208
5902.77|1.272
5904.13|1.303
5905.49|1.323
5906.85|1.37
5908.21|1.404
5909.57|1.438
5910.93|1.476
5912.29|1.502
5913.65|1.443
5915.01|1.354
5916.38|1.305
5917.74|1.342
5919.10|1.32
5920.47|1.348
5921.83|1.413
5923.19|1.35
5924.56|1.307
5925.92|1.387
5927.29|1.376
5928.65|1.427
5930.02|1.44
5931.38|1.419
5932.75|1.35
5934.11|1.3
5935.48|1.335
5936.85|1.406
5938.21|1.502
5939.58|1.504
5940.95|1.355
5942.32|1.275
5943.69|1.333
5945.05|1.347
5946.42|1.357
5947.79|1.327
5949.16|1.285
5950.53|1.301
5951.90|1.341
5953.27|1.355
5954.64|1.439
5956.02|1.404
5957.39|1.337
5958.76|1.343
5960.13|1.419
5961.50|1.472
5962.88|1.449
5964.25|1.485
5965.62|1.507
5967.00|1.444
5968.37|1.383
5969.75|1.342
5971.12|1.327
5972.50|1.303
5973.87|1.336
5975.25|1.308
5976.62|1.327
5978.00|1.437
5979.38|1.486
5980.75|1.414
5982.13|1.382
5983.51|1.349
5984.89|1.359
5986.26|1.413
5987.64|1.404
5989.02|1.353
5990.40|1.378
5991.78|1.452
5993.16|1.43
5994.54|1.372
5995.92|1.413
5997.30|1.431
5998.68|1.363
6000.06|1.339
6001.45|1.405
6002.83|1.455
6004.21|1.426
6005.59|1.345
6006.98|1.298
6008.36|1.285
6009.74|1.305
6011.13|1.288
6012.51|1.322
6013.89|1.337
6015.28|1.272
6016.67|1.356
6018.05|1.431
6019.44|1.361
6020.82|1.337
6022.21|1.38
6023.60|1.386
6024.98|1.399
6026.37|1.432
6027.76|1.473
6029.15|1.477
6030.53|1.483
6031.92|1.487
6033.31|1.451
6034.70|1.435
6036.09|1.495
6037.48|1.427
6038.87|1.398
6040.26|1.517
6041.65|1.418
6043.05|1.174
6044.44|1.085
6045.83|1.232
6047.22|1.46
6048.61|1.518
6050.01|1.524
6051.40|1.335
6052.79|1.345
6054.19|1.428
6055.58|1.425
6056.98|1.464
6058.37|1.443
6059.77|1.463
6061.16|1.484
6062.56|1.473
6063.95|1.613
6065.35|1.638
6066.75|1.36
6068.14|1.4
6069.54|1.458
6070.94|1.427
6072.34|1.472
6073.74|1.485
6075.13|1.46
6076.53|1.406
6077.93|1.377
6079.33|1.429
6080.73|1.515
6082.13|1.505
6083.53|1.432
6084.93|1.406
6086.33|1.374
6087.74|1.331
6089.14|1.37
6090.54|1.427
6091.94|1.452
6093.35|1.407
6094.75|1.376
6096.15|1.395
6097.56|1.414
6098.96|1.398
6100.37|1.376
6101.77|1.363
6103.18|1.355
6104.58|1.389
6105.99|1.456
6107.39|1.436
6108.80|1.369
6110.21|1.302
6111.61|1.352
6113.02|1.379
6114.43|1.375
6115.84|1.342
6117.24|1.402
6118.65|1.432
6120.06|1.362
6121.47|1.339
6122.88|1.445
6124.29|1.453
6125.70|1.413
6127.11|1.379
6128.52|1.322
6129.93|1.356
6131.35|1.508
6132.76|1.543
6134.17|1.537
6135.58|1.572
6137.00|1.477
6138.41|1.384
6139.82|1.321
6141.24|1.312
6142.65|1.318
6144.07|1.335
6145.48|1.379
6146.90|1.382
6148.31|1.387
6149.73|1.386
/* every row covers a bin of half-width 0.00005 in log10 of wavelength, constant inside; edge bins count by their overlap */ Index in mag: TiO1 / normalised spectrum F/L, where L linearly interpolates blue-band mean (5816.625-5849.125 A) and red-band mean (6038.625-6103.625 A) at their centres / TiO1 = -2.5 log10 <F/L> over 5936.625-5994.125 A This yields 0.04 mag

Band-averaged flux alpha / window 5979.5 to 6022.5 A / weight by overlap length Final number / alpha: 1.37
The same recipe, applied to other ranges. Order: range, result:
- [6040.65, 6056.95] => 1.37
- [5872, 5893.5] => 1.26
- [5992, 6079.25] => 1.41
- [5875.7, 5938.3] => 1.3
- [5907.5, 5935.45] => 1.38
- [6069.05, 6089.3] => 1.43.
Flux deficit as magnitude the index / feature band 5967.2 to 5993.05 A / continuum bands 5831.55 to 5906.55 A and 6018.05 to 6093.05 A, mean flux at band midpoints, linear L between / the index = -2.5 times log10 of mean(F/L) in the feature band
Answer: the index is 0.01 mag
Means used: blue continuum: 1.33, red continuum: 1.43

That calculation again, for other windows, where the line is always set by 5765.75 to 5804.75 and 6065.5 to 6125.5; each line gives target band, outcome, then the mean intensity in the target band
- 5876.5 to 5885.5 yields 0.044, 1.36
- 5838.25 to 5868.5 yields 0.004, 1.42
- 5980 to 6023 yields 0.034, 1.37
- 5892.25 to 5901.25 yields 0.266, 1.11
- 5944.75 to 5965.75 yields 0.025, 1.38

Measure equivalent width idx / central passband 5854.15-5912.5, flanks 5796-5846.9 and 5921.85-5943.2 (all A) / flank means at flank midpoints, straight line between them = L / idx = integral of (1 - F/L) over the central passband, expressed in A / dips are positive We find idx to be 4.8 A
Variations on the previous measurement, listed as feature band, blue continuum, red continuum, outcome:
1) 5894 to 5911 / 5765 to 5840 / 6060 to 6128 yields 2.0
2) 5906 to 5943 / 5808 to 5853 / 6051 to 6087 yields 1.7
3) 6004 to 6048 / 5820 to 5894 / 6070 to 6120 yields 0.8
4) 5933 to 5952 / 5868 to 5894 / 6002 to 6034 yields -0.4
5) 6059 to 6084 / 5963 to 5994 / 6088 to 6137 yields -1.2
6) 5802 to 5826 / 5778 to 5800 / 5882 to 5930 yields -1.4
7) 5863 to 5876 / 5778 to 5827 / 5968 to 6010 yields -0.1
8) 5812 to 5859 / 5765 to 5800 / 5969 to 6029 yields -1.2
